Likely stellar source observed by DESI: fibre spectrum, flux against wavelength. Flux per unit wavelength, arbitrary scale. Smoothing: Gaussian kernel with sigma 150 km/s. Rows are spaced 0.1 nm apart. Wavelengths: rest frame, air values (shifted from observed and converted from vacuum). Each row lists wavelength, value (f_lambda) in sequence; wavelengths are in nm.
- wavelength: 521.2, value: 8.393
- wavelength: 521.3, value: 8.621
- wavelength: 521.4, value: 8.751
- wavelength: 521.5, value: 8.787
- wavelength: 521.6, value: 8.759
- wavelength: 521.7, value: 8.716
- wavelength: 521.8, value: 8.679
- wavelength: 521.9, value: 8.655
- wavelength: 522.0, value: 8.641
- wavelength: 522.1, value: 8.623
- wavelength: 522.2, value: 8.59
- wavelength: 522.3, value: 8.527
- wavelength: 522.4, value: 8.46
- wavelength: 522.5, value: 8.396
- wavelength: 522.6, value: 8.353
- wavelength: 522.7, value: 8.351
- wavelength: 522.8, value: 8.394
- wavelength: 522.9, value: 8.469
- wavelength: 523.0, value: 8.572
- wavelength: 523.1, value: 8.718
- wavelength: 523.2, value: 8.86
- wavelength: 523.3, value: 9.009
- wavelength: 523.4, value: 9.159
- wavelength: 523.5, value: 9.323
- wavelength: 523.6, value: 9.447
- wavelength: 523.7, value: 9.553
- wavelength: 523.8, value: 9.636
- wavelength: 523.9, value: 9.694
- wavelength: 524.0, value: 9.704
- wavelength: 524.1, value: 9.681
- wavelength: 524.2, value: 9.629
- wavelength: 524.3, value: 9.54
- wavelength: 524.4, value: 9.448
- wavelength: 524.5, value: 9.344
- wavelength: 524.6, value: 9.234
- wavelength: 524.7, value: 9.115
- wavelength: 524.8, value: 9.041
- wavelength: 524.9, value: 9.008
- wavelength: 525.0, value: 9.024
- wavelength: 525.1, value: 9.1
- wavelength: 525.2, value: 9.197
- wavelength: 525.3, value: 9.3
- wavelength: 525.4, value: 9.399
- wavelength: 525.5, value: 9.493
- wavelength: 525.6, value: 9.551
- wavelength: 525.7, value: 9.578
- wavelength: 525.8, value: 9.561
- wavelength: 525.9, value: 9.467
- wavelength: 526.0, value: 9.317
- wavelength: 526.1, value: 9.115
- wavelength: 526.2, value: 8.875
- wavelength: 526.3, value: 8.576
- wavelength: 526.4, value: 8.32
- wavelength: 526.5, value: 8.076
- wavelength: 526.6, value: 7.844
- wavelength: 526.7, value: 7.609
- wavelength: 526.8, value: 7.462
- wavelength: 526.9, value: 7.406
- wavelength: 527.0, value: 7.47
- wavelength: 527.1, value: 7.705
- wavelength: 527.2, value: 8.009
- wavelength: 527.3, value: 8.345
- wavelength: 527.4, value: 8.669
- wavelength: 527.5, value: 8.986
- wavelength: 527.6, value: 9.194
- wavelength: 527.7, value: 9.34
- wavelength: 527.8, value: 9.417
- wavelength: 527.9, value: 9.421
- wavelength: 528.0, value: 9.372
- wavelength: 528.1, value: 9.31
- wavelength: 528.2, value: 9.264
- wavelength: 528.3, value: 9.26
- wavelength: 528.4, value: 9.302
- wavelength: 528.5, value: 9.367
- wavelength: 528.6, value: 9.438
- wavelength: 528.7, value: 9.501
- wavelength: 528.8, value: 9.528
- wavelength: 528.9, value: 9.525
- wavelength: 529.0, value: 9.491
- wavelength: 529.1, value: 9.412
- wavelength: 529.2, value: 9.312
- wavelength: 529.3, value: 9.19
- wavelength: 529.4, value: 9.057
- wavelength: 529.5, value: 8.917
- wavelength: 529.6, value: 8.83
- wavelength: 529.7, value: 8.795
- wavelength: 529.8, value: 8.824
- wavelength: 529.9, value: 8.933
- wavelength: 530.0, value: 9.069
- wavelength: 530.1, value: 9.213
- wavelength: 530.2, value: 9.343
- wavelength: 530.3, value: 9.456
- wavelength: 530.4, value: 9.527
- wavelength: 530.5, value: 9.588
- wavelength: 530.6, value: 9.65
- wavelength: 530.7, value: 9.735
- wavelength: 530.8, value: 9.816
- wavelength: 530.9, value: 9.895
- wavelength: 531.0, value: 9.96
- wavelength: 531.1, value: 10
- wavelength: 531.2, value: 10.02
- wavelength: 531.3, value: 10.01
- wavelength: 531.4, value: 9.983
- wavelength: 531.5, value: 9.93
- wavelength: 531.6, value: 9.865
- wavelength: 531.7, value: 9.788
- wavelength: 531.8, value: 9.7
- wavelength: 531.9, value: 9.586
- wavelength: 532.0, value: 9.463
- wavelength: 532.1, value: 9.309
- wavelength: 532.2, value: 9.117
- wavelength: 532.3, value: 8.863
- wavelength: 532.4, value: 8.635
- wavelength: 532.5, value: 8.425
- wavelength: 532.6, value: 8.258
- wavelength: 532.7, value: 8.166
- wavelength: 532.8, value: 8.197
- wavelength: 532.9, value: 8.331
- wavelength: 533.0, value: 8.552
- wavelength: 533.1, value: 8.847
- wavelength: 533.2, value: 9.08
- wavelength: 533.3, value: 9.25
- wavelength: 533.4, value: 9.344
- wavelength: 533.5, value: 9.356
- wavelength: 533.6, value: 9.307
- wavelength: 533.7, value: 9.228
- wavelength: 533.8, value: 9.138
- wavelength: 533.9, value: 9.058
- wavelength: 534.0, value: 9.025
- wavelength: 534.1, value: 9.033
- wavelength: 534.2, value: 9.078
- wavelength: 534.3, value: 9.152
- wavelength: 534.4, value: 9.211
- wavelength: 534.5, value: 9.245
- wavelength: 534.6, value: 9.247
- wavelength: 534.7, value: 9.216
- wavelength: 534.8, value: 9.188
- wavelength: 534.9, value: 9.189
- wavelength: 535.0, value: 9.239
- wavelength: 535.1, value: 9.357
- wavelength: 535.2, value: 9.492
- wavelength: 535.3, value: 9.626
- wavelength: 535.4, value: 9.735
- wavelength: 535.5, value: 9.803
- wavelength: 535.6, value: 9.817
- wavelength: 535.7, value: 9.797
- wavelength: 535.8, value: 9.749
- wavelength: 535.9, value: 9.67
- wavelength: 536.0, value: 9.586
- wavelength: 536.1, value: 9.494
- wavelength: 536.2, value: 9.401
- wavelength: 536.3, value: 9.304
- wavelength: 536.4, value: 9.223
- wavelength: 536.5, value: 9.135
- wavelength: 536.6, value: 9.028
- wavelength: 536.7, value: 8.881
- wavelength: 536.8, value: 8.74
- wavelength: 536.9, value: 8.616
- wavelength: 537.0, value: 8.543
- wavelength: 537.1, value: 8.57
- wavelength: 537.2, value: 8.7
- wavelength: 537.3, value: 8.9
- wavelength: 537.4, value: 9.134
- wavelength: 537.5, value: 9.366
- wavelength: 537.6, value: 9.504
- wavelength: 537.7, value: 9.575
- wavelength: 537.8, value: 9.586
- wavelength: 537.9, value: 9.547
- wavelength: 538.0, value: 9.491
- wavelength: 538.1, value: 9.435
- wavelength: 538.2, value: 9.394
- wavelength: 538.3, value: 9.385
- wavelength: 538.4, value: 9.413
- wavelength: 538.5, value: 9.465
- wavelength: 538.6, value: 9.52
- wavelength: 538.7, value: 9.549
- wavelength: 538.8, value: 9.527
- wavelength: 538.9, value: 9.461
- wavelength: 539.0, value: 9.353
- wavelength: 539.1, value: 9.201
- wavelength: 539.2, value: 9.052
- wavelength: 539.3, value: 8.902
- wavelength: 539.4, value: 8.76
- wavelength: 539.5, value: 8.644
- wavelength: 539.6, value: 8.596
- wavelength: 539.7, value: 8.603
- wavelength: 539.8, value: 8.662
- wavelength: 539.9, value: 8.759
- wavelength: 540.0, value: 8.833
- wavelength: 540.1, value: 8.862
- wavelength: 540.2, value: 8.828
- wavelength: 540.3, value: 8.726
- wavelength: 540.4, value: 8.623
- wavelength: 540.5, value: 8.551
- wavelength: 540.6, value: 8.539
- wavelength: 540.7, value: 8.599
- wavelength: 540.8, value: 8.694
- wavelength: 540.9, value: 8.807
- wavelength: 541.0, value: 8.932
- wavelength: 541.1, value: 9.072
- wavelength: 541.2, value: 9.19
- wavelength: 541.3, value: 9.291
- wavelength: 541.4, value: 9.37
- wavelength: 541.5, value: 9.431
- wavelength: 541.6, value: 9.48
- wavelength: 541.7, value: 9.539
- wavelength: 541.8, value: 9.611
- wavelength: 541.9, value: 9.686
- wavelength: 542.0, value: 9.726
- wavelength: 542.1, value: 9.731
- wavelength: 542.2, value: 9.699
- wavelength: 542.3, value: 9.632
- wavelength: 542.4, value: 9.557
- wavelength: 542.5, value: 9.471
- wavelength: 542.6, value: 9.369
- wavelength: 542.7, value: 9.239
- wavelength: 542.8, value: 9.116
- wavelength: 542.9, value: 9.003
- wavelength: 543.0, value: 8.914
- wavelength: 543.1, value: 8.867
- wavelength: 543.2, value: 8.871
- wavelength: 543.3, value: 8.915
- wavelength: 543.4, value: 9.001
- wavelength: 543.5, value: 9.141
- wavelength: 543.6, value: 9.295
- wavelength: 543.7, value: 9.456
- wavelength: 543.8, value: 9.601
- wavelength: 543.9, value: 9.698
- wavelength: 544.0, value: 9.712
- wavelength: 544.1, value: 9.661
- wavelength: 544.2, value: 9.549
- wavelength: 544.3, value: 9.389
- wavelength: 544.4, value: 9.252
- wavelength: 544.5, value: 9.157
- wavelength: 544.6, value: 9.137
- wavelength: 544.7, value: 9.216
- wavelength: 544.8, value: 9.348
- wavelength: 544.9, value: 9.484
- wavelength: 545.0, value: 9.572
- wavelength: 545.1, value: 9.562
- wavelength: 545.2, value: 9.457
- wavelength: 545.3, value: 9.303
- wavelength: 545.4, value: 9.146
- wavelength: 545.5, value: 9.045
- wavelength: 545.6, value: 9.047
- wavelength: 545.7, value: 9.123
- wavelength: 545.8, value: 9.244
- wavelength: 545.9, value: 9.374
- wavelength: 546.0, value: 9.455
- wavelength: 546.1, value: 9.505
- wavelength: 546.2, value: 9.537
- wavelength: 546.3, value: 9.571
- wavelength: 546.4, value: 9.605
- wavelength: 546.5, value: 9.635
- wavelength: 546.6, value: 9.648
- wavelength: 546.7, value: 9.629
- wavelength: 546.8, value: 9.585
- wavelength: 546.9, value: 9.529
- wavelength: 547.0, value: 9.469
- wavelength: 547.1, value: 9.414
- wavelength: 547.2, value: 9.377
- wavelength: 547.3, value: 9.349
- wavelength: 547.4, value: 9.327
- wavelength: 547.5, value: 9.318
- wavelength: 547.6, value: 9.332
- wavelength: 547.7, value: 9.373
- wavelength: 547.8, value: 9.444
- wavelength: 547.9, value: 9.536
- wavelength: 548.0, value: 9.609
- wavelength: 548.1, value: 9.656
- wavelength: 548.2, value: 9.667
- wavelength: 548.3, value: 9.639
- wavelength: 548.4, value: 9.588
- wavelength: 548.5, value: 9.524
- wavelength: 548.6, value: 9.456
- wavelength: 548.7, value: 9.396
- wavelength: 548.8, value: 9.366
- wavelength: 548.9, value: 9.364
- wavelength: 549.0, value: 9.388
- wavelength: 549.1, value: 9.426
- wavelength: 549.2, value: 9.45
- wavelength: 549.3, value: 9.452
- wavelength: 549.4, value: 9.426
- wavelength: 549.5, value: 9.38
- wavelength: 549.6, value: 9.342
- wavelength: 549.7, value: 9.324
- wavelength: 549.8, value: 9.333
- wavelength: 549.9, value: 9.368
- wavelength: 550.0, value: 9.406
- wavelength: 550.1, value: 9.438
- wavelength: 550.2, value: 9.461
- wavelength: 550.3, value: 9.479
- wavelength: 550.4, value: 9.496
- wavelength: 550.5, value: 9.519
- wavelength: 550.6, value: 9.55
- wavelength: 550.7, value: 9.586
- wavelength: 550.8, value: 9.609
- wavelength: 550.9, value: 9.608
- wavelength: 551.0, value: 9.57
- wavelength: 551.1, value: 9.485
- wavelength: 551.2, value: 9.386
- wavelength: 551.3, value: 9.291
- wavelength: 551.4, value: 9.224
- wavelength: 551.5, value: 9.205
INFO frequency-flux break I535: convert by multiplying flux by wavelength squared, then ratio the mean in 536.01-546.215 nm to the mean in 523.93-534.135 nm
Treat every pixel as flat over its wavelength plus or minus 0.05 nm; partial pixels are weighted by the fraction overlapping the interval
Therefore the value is 1.05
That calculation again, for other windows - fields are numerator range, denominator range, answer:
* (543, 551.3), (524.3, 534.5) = 1.10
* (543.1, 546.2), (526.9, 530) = 1.10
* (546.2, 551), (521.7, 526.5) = 1.15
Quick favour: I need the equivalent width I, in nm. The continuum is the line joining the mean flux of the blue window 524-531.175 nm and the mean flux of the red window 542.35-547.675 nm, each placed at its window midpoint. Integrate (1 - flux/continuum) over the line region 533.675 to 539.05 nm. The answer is -0.04 nm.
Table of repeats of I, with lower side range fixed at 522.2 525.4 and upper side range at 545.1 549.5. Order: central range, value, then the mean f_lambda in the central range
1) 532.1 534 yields 0.074 nm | 8.86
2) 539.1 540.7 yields 0.100 nm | 8.74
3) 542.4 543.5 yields 0.032 nm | 9.1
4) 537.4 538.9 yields -0.028 nm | 9.47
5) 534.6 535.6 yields -0.021 nm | 9.44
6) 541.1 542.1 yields -0.013 nm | 9.47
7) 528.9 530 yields 0.008 nm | 9.1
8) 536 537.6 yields 0.041 nm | 9.04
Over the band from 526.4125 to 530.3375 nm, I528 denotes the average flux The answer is 8.88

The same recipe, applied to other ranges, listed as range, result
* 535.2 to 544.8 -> 9.23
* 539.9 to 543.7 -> 9.14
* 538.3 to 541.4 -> 8.98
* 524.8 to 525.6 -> 9.23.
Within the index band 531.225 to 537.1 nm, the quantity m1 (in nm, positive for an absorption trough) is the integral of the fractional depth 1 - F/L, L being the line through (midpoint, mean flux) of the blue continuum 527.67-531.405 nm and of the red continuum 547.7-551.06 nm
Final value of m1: 0.134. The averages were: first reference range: 9.42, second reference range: 9.48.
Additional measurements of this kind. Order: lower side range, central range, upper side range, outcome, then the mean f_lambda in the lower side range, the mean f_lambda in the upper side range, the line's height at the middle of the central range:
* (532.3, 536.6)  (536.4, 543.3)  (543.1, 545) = 0.092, 9.17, 9.32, 9.25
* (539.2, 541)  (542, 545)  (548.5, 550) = -0.123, 8.72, 9.4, 8.97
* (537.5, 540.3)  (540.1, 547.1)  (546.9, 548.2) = 0.025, 9.18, 9.45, 9.32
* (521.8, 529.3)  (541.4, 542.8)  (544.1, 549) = -0.030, 8.97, 9.43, 9.33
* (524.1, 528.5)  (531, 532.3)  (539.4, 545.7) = -0.100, 8.94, 9.18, 9.02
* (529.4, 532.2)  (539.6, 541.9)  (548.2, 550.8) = 0.126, 9.51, 9.45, 9.48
